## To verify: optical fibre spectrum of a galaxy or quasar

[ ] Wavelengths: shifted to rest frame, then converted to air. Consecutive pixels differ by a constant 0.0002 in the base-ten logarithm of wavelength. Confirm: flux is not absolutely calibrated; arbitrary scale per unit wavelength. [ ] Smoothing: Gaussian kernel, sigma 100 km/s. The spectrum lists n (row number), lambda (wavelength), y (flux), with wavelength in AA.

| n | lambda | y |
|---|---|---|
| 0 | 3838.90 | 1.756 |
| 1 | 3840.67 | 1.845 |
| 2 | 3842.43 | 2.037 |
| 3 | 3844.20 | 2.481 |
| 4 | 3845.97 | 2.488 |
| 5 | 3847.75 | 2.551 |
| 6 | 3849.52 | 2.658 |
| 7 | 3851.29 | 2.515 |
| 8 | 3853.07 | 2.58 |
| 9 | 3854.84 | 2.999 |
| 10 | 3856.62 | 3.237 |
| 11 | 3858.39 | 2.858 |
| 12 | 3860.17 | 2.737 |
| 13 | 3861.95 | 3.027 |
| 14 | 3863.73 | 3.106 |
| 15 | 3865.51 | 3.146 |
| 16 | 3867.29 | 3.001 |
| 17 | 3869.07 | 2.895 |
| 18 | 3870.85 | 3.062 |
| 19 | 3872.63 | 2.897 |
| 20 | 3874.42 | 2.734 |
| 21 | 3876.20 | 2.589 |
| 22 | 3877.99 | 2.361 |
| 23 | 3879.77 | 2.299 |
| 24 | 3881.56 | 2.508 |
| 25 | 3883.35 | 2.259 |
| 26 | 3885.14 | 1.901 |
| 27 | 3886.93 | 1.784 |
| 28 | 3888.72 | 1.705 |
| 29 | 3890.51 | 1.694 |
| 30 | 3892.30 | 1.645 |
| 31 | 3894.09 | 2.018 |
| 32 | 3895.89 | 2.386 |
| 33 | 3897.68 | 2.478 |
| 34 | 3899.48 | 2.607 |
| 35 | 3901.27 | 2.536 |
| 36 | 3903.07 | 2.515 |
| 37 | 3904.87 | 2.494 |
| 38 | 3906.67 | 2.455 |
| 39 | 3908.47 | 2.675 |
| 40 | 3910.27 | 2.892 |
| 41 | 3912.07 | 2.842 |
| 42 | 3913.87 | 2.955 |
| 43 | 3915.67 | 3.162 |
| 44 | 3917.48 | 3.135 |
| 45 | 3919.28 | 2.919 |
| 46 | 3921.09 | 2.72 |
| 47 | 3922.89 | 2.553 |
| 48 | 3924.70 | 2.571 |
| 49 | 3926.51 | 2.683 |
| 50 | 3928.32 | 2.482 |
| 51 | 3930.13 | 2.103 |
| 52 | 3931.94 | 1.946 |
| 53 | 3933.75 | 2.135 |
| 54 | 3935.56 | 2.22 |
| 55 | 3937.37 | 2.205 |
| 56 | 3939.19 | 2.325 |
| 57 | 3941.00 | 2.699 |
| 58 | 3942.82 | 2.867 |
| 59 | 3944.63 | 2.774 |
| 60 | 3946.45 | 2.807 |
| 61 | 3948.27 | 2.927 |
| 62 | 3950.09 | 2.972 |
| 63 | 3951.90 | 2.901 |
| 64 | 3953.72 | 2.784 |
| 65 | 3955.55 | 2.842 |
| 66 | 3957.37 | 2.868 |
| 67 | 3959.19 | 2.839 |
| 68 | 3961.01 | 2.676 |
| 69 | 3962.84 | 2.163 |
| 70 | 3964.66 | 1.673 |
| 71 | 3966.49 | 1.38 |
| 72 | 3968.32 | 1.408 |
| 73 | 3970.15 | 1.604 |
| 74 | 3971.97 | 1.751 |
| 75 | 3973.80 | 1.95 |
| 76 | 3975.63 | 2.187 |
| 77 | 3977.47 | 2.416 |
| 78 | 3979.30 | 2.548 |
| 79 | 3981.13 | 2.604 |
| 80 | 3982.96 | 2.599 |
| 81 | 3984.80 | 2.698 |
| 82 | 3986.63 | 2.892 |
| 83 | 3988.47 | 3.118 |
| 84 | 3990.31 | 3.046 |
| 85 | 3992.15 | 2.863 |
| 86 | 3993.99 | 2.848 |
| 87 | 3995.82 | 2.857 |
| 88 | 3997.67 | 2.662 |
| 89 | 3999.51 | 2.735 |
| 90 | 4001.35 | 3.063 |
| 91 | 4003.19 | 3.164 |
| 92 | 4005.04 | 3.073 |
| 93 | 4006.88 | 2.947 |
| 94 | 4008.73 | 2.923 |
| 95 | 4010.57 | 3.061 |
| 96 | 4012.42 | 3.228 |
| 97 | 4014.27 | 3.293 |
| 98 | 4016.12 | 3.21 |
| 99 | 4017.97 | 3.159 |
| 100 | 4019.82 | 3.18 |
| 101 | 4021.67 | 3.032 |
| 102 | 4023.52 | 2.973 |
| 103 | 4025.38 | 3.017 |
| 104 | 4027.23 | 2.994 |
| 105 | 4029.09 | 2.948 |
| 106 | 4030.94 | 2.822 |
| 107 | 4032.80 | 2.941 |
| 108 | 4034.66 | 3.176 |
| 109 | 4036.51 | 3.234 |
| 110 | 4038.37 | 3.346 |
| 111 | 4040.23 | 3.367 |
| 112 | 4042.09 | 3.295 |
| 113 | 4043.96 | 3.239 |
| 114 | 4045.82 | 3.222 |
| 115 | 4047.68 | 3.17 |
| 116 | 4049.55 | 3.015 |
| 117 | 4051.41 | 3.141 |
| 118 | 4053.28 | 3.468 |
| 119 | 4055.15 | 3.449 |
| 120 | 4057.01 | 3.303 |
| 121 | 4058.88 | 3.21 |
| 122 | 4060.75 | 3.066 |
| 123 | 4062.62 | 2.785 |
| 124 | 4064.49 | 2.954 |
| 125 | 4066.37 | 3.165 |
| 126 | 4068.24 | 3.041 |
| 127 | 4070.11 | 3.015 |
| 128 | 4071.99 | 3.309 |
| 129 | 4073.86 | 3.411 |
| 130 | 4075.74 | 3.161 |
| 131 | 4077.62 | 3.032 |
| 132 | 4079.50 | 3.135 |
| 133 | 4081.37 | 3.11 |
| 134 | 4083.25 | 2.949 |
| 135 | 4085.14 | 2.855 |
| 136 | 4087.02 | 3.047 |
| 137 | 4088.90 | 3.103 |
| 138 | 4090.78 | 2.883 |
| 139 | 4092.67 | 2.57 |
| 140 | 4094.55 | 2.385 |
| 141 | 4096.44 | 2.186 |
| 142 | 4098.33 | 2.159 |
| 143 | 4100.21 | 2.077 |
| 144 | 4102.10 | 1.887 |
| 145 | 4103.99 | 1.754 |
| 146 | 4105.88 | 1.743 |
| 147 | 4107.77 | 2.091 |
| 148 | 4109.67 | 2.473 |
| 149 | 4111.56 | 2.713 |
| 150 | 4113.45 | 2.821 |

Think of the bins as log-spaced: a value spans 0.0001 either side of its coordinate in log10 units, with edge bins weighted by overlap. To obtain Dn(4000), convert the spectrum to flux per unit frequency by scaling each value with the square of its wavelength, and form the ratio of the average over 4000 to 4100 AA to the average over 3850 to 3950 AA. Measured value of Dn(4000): 1.27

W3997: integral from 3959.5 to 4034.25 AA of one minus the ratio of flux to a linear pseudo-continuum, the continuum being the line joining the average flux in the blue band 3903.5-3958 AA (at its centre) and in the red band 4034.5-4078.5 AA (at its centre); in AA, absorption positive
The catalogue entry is 6.4 AA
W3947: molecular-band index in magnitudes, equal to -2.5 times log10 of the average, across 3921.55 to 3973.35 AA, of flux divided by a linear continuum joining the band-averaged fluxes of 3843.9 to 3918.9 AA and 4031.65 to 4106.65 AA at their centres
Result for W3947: 0.13 mag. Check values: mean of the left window 2.59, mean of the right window 2.93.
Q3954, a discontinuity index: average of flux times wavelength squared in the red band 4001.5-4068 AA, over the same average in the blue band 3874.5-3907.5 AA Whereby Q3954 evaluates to 1.50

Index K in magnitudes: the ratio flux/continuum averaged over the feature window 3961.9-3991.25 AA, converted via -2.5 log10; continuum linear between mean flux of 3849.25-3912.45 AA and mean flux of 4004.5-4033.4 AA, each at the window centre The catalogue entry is 0.28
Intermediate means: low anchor 2.55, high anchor 3.05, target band 2.25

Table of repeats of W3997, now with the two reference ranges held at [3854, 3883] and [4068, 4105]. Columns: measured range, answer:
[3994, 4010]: -0.9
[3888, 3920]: 3.5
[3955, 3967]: 1.8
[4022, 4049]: -3.5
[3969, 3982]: 3.0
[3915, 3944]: 2.7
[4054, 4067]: -1.8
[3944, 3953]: -0.3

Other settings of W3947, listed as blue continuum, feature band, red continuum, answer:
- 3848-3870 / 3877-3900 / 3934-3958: 0.31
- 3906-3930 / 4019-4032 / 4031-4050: 0.05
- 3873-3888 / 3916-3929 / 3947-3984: -0.17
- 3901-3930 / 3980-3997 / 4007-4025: 0.06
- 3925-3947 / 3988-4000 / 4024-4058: -0.01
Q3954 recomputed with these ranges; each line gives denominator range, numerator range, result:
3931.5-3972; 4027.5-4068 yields 1.38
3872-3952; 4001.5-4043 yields 1.32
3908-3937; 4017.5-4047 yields 1.26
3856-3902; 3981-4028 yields 1.26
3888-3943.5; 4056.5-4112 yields 1.21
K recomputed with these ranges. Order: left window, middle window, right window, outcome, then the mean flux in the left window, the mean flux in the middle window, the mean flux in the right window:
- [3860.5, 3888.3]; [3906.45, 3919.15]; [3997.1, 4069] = -0.06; 2.62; 2.9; 3.11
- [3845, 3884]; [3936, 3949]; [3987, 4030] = 0.10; 2.75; 2.64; 3.02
